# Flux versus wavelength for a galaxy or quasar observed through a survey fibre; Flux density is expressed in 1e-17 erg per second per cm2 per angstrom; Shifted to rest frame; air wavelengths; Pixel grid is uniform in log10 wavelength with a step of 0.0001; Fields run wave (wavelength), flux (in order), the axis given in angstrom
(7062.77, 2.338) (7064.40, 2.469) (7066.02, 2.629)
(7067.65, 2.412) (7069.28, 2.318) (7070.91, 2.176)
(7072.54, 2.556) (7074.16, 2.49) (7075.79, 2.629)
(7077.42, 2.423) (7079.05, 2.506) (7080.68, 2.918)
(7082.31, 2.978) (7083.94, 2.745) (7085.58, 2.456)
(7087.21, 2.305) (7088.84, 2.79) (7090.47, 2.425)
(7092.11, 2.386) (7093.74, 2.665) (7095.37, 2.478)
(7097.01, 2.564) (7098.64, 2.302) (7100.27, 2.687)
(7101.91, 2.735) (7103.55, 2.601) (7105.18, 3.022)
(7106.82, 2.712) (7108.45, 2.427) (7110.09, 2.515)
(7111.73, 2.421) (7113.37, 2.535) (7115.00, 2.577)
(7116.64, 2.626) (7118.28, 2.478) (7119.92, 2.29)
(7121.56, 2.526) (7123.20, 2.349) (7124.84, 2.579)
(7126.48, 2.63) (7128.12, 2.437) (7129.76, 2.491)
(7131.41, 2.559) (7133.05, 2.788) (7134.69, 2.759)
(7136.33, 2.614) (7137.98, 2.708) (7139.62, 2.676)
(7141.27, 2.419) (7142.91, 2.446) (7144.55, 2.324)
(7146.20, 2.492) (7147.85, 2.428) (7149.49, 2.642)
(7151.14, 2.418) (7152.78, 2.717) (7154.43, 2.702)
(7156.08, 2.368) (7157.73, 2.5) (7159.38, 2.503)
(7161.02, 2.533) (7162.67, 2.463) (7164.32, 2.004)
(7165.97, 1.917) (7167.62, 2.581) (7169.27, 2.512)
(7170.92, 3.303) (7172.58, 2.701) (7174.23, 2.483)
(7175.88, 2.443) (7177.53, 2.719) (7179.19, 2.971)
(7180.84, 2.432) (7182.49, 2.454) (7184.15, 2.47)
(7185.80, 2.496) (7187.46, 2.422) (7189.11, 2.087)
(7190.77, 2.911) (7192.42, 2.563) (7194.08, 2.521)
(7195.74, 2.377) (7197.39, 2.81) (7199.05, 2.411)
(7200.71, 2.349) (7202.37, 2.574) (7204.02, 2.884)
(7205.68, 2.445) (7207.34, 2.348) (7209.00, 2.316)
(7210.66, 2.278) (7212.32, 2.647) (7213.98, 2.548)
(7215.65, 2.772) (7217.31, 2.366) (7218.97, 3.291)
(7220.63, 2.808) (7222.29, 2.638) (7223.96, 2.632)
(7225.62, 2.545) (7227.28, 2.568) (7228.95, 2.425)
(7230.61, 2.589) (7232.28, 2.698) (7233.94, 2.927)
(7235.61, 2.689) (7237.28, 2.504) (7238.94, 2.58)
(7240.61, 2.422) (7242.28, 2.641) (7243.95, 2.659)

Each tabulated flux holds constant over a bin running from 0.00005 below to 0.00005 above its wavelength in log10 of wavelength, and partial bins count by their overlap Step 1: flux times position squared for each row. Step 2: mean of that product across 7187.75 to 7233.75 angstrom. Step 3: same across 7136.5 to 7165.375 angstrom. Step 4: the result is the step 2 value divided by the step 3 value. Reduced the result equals 1.05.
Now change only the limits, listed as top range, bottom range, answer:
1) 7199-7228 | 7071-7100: 1.05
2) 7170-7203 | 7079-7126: 1.02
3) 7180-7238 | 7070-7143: 1.03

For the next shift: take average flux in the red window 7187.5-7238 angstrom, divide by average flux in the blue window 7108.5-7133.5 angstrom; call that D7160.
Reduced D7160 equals 1.03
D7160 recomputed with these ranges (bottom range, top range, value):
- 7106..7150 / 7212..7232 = 1.05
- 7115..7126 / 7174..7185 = 1.03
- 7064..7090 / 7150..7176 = 0.99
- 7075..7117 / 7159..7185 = 0.98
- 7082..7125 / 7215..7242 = 1.04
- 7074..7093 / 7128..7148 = 0.99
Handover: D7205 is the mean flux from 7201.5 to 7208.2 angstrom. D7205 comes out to 2.56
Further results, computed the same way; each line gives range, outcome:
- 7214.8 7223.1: 2.78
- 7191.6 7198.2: 2.57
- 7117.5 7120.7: 2.38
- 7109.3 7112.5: 2.47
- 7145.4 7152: 2.5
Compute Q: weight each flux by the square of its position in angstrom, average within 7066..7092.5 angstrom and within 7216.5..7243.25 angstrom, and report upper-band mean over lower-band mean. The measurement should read 1.1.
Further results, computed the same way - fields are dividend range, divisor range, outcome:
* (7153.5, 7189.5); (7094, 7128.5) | 1.00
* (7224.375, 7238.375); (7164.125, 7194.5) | 1.05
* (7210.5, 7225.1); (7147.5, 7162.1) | 1.07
